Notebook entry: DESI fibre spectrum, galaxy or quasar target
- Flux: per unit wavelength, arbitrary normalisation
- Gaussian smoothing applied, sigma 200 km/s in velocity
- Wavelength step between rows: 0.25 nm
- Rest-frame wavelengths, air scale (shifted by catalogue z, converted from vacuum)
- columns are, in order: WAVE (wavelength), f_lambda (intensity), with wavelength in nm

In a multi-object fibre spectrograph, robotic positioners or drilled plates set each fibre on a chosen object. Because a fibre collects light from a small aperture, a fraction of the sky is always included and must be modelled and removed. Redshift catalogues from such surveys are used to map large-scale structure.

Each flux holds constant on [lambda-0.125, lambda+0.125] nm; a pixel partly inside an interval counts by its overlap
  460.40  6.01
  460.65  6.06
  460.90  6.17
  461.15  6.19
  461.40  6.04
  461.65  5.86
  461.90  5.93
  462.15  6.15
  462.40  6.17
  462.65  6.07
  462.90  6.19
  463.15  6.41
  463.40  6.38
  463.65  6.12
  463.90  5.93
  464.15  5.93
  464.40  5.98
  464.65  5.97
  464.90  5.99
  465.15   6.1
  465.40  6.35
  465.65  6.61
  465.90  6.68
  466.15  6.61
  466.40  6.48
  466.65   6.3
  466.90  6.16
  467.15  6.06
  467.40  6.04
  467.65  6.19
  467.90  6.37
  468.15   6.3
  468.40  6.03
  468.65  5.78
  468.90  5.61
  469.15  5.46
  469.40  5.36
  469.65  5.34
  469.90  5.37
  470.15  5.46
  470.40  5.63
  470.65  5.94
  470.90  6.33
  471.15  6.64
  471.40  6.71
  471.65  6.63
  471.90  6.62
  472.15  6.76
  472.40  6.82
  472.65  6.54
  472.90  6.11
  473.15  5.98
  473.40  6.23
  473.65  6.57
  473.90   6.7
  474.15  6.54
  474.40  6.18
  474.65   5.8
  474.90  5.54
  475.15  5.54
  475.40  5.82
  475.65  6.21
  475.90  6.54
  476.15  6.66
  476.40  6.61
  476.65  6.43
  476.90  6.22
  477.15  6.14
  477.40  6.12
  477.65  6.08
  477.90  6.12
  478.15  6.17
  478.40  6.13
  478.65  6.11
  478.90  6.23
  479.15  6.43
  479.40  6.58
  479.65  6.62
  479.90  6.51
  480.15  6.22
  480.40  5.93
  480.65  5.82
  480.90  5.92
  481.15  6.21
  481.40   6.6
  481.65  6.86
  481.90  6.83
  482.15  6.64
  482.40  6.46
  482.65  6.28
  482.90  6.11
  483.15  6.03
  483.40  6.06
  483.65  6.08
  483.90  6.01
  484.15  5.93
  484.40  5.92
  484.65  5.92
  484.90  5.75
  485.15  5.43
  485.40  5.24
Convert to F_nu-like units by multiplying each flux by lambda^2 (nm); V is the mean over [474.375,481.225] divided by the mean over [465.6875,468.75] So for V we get 1.0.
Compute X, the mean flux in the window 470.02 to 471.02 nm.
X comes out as 5.84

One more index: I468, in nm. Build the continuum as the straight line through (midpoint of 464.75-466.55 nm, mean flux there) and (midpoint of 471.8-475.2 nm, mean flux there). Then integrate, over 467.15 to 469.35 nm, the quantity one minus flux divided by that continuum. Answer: 0.14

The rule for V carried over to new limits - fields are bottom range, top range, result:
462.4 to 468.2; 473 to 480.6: 1.05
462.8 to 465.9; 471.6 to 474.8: 1.08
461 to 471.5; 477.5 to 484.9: 1.09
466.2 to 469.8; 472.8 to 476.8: 1.07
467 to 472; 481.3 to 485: 1.10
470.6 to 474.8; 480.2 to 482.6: 1.03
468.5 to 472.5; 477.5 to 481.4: 1.07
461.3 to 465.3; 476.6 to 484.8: 1.10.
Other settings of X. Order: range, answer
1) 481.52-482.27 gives 6.78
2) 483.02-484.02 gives 6.05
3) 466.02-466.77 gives 6.47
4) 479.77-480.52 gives 6.22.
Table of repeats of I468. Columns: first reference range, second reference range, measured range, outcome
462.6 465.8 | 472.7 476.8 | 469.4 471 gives 0.14 nm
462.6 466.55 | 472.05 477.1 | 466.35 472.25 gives 0.19 nm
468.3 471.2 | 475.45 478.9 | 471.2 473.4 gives -0.23 nm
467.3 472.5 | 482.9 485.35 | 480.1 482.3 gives -0.15 nm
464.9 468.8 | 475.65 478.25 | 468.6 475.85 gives 0.23 nm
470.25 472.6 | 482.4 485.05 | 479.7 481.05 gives 0.01 nm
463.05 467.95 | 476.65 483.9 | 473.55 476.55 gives 0.01 nm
